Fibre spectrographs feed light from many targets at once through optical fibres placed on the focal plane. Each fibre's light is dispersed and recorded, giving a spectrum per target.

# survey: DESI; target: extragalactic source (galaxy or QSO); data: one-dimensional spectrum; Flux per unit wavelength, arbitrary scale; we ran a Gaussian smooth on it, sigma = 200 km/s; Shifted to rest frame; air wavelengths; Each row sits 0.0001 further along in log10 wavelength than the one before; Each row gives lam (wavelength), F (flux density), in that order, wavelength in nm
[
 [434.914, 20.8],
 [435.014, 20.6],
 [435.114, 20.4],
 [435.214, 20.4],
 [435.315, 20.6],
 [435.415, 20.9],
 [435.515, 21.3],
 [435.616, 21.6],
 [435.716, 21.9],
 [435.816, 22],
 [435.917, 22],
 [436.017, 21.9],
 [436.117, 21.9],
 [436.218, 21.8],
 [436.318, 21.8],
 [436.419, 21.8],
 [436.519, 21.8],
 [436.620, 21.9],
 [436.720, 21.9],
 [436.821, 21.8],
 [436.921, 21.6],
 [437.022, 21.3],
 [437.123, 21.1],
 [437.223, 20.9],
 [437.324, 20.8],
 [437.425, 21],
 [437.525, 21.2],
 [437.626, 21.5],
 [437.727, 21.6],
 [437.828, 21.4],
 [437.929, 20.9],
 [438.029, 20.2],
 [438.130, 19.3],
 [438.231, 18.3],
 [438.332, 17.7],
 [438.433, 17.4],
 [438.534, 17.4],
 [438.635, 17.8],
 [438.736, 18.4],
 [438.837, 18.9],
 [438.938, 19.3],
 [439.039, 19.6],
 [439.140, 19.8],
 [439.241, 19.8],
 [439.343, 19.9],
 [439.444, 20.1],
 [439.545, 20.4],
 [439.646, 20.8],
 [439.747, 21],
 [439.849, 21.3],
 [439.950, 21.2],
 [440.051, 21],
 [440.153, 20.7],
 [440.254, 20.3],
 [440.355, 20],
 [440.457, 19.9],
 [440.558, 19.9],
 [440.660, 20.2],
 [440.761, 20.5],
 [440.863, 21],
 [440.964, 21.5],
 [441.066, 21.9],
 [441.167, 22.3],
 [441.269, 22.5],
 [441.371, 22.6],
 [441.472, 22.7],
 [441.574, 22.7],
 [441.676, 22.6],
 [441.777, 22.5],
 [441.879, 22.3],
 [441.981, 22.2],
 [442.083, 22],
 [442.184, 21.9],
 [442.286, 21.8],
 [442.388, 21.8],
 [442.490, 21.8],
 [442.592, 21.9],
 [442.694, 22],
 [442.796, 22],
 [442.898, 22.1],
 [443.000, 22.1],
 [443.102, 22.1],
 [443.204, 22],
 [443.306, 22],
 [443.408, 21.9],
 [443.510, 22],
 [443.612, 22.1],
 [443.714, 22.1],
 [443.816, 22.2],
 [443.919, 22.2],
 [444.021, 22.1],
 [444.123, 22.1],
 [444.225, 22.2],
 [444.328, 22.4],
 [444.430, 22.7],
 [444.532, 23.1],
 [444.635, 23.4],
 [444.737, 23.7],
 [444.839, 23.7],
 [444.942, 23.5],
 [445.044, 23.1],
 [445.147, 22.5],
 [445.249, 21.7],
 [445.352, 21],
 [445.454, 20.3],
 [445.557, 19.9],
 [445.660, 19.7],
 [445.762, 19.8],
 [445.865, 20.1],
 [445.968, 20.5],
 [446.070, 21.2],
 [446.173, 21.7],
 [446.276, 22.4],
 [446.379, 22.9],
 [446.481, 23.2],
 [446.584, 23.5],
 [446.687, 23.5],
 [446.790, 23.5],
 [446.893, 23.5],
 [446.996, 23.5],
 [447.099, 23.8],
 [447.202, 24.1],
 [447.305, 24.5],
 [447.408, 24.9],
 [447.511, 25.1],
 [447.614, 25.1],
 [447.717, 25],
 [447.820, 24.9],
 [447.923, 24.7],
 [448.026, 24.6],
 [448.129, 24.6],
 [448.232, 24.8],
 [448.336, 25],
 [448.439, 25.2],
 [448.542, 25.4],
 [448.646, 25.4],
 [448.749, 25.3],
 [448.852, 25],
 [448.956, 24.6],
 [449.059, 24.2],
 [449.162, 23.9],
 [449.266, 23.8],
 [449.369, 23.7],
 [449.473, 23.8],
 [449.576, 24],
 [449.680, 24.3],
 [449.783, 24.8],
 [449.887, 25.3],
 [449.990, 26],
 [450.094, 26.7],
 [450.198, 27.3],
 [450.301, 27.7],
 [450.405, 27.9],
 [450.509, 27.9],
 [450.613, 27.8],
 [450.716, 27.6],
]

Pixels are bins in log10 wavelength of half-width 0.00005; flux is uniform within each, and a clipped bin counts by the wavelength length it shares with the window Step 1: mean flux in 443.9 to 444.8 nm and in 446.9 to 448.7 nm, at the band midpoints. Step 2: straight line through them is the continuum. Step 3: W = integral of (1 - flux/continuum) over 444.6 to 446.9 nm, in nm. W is 0.14 nm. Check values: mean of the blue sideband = 22.7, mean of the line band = 22.1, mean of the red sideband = 24.7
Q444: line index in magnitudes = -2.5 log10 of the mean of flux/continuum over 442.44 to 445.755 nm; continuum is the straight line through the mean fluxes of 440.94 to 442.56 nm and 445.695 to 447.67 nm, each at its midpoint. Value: 0.02 mag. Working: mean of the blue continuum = 22.2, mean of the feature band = 22.1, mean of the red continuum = 23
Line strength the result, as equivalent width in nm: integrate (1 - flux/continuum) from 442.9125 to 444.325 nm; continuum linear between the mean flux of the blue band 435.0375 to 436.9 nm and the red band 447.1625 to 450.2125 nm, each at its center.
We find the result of 0.09 nm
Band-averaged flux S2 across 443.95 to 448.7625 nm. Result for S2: 23.1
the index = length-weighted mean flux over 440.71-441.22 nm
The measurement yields 21.5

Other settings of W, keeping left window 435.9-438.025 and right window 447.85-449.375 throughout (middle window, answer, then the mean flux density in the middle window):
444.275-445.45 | 0.049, 22.7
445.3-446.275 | 0.137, 20.6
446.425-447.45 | 0.020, 23.8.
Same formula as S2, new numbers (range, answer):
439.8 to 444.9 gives 21.9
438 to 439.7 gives 19.1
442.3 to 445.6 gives 22.2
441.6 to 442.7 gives 22.1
